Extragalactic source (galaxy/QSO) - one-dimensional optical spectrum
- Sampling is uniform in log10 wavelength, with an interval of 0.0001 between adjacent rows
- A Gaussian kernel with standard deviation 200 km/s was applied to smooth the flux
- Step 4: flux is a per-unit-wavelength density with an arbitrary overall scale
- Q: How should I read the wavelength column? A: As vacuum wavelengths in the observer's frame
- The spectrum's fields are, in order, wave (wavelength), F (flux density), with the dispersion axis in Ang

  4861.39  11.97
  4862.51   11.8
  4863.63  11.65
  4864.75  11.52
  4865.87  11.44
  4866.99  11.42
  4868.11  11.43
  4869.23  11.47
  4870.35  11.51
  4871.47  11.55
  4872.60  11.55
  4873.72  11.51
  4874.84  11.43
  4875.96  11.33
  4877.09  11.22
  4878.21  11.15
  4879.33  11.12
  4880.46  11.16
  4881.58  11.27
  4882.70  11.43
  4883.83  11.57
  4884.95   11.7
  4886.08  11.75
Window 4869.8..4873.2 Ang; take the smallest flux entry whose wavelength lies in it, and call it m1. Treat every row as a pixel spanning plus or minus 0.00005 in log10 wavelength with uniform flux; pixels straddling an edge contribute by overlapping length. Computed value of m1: 11.51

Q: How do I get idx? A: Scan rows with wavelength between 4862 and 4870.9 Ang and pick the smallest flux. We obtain 11.42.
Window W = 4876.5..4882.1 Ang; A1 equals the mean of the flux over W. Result 11.2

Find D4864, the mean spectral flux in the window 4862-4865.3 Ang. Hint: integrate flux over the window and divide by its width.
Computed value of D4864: 11.7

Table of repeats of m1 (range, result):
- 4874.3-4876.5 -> 11.33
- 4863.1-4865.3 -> 11.52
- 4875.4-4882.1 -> 11.12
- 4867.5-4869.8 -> 11.43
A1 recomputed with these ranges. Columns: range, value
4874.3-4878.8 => 11.3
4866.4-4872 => 11.5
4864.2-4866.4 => 11.5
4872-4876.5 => 11.5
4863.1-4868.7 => 11.5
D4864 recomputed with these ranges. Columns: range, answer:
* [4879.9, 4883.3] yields 11.3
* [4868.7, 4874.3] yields 11.5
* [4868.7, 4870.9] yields 11.5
